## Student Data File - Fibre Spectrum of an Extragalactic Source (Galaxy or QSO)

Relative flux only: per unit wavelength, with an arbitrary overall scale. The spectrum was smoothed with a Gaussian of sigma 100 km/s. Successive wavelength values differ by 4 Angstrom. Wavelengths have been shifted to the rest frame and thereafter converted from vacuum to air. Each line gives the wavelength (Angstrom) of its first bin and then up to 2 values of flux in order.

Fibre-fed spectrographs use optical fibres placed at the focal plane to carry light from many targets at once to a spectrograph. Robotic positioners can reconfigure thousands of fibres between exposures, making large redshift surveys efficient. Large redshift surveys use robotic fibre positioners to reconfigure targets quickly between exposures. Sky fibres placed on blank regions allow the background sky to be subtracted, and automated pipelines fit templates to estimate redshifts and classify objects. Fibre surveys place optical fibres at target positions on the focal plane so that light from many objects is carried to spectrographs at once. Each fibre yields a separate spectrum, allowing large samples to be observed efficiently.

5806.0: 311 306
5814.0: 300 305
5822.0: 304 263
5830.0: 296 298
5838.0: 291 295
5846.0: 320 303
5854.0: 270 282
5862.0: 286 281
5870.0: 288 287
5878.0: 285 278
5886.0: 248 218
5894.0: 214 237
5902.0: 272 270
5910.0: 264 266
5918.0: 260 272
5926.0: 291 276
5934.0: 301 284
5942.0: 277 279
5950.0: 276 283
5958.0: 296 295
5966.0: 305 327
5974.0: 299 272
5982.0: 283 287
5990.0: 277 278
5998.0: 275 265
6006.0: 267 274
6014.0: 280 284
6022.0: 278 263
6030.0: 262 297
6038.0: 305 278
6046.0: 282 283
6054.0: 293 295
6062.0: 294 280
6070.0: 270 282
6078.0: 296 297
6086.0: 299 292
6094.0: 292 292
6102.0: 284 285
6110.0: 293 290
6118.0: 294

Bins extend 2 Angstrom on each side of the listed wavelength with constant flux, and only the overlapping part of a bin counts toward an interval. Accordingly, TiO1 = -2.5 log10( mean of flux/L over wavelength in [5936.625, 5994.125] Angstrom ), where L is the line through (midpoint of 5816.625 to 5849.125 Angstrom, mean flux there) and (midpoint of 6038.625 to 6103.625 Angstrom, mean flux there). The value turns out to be 0.01 mag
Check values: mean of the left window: 297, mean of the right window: 288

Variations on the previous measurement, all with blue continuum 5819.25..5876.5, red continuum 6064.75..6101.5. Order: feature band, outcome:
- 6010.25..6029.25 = 0.055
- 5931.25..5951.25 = 0.024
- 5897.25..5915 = 0.105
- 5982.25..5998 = 0.035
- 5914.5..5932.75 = 0.057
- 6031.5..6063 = -0.005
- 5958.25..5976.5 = -0.054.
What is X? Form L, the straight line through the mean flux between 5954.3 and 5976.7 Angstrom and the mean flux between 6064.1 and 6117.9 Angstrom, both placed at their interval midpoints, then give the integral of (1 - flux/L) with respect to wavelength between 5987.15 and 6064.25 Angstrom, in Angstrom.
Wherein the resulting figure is 3.9 Angstrom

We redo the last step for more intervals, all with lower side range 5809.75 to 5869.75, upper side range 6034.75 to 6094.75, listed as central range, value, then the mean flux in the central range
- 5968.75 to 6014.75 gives 1.45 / 281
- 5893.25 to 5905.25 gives 1.85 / 247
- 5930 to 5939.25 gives 0.05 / 290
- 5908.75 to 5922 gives 1.23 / 265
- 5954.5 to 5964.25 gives -0.10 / 294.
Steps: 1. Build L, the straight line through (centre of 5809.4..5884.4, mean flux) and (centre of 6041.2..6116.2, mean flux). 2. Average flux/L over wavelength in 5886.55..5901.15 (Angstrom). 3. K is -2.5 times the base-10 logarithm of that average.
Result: 0.26 mag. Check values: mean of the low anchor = 291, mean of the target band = 229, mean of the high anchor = 288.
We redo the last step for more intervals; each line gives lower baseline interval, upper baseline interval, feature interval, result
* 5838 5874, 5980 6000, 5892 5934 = 0.09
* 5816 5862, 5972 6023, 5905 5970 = 0.01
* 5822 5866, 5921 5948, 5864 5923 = 0.10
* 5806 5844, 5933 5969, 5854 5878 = 0.04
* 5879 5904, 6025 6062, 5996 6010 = 0.02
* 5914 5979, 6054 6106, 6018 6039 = 0.03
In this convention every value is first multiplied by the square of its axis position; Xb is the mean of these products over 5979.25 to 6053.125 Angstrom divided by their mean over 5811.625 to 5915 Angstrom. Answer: 1.1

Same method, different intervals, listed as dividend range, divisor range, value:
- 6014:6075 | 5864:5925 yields 1.13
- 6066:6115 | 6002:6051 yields 1.06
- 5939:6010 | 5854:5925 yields 1.10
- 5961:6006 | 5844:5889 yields 1.05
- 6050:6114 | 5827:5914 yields 1.13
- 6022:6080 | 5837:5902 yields 1.10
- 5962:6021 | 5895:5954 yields 1.07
